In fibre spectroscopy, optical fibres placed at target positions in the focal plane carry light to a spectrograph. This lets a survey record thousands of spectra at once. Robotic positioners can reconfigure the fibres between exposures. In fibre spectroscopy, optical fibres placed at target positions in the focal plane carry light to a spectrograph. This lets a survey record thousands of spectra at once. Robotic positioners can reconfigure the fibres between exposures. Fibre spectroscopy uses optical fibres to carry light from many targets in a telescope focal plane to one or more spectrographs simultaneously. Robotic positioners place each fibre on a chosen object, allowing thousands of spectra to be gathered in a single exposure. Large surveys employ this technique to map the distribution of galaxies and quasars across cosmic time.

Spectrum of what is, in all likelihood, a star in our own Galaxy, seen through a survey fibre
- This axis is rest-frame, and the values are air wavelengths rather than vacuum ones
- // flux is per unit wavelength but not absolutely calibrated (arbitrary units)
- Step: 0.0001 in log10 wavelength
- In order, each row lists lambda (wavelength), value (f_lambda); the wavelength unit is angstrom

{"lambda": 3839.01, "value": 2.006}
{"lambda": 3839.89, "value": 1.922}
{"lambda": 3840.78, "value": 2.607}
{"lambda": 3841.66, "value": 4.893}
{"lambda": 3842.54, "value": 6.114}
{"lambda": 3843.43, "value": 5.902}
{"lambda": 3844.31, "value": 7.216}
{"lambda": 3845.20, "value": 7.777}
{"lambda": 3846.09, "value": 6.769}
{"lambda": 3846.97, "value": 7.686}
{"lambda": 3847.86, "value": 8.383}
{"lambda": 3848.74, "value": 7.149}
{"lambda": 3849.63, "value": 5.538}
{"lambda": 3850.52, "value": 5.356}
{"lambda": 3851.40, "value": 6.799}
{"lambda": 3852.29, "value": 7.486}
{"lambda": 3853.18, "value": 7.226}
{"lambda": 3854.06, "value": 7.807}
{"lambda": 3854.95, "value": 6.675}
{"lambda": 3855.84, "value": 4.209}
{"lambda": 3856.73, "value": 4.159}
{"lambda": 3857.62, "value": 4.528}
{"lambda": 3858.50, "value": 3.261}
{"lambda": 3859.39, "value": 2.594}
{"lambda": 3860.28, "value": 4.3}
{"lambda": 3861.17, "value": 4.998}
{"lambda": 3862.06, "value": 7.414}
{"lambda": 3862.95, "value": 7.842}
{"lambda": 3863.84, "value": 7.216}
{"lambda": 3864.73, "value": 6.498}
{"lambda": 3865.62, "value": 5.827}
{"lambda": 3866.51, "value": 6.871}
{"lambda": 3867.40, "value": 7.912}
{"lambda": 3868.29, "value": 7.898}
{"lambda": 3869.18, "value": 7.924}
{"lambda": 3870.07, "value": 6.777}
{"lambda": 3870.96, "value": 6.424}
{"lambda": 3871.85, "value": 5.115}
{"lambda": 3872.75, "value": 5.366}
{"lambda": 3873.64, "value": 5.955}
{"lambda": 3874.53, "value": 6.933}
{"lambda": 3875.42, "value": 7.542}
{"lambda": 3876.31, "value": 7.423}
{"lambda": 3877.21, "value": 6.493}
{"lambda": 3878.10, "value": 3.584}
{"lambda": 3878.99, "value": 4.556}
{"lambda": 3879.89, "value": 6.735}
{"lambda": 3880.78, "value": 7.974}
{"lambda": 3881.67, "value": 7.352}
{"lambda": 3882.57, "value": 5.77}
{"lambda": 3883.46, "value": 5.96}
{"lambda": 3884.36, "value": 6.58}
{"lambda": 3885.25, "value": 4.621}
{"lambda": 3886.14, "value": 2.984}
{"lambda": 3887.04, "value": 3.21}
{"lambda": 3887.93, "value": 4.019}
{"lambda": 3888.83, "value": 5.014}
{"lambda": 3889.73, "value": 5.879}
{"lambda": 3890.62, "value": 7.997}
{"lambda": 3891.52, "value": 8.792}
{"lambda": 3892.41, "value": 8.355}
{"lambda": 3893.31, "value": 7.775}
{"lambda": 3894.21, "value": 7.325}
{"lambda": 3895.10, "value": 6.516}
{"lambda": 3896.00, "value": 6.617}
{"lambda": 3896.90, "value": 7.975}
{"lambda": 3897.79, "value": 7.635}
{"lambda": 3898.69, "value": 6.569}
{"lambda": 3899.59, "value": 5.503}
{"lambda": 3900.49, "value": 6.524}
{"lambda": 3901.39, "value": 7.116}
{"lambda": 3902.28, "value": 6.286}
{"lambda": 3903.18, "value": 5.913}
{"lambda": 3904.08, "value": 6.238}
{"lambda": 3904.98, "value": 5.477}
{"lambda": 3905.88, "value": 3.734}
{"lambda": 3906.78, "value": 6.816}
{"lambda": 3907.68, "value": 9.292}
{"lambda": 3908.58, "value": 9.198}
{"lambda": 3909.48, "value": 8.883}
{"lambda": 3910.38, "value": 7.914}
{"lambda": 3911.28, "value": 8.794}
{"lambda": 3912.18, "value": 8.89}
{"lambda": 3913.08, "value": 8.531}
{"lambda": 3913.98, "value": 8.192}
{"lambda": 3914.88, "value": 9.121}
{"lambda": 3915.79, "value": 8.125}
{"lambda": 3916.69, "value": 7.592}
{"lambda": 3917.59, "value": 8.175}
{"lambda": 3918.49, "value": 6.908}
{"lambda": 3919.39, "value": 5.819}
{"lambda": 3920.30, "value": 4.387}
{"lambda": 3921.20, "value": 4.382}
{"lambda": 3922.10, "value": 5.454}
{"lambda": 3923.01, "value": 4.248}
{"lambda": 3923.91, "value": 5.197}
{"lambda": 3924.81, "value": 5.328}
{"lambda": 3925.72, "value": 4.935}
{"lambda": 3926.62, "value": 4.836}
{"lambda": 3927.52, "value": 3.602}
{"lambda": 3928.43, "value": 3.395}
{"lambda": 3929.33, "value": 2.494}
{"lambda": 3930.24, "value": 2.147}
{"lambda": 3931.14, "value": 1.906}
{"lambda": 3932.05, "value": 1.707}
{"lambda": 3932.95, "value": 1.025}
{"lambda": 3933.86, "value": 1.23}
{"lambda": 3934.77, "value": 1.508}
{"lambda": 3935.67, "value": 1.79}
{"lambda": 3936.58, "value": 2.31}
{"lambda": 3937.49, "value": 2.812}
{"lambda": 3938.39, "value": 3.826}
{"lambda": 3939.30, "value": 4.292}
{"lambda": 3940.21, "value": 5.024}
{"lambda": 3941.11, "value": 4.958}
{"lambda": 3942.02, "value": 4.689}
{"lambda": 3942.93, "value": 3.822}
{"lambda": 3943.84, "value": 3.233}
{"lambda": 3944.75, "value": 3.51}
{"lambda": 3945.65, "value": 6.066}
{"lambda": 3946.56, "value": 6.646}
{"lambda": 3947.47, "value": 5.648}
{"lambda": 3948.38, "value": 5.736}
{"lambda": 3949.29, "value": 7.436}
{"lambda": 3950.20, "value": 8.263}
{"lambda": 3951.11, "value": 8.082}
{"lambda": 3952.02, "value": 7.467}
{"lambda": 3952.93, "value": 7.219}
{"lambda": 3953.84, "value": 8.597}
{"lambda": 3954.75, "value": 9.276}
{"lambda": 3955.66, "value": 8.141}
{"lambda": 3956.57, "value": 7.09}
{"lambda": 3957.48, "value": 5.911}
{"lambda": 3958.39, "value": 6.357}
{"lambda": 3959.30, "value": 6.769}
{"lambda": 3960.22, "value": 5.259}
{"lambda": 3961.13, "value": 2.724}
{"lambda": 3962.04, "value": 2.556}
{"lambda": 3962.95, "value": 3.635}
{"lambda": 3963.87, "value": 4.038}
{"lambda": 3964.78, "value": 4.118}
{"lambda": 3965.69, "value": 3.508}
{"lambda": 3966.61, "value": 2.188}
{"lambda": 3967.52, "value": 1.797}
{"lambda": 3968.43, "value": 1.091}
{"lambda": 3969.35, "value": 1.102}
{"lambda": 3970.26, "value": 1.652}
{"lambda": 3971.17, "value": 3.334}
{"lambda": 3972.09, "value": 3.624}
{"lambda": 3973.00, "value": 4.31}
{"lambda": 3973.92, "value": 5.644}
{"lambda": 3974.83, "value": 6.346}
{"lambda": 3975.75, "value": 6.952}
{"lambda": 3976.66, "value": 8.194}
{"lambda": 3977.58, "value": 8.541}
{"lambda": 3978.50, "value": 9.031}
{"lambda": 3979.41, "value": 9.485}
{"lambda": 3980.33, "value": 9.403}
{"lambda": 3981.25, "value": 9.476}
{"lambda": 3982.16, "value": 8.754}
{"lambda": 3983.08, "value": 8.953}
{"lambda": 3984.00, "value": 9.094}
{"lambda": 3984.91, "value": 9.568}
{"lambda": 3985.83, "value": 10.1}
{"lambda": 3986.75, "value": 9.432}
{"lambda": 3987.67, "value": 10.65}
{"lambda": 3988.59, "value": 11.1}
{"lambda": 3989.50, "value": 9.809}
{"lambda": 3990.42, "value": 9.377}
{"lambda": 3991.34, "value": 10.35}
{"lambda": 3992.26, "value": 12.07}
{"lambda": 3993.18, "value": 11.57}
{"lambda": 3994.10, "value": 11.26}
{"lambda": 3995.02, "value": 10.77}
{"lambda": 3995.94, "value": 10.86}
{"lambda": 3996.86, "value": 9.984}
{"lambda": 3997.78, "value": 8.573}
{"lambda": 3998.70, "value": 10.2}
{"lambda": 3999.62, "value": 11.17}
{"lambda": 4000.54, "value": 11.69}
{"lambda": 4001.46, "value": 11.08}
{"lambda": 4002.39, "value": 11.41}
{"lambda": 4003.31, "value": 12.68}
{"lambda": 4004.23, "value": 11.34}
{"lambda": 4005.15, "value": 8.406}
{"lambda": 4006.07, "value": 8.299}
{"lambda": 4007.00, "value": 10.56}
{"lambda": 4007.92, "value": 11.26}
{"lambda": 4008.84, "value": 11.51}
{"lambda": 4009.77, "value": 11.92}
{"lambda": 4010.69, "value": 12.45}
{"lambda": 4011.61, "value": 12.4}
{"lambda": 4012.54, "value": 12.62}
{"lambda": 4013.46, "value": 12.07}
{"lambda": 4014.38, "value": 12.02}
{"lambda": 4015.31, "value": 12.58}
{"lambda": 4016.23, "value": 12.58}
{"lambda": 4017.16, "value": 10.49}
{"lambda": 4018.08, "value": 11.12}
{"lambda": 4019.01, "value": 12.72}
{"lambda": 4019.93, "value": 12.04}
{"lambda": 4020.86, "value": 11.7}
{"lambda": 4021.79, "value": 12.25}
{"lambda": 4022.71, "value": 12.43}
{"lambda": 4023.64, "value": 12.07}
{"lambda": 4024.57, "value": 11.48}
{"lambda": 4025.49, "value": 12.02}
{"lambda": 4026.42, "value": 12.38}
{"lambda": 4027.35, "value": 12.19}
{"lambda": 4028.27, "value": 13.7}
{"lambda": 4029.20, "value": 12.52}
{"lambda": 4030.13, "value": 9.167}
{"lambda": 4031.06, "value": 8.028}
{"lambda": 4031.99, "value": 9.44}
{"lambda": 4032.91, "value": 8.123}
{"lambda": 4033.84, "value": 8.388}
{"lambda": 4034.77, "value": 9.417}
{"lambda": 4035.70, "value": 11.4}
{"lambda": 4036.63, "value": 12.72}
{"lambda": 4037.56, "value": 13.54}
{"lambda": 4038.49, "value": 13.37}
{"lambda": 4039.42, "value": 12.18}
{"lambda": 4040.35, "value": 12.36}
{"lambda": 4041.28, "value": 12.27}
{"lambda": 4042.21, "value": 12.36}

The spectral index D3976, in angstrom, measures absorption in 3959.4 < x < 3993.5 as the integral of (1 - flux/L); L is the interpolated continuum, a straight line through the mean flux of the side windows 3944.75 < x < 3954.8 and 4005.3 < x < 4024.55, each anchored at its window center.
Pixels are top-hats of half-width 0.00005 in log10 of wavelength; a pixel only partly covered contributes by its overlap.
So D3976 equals 9.3 angstrom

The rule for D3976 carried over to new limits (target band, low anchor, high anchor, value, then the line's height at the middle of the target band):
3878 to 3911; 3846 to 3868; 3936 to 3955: -3.15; 5.94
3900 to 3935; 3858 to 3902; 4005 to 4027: 8.86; 7.77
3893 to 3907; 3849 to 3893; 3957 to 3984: -1.41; 5.89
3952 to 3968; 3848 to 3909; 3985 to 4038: 6.75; 9.24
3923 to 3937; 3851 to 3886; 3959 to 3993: 7.59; 6.43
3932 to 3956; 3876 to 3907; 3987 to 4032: 9.95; 8.44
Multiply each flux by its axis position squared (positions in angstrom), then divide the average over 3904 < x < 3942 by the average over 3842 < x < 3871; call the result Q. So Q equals 0.85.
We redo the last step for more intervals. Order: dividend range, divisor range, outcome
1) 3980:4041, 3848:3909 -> 1.87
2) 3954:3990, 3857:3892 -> 1.12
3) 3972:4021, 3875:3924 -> 1.62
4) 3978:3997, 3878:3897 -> 1.71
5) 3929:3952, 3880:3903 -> 0.65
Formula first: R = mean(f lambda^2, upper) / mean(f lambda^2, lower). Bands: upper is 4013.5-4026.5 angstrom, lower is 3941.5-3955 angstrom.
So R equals 1.96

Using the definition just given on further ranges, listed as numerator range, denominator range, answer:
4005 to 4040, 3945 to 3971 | 2.25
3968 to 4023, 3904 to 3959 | 1.78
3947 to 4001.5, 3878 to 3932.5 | 1.26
